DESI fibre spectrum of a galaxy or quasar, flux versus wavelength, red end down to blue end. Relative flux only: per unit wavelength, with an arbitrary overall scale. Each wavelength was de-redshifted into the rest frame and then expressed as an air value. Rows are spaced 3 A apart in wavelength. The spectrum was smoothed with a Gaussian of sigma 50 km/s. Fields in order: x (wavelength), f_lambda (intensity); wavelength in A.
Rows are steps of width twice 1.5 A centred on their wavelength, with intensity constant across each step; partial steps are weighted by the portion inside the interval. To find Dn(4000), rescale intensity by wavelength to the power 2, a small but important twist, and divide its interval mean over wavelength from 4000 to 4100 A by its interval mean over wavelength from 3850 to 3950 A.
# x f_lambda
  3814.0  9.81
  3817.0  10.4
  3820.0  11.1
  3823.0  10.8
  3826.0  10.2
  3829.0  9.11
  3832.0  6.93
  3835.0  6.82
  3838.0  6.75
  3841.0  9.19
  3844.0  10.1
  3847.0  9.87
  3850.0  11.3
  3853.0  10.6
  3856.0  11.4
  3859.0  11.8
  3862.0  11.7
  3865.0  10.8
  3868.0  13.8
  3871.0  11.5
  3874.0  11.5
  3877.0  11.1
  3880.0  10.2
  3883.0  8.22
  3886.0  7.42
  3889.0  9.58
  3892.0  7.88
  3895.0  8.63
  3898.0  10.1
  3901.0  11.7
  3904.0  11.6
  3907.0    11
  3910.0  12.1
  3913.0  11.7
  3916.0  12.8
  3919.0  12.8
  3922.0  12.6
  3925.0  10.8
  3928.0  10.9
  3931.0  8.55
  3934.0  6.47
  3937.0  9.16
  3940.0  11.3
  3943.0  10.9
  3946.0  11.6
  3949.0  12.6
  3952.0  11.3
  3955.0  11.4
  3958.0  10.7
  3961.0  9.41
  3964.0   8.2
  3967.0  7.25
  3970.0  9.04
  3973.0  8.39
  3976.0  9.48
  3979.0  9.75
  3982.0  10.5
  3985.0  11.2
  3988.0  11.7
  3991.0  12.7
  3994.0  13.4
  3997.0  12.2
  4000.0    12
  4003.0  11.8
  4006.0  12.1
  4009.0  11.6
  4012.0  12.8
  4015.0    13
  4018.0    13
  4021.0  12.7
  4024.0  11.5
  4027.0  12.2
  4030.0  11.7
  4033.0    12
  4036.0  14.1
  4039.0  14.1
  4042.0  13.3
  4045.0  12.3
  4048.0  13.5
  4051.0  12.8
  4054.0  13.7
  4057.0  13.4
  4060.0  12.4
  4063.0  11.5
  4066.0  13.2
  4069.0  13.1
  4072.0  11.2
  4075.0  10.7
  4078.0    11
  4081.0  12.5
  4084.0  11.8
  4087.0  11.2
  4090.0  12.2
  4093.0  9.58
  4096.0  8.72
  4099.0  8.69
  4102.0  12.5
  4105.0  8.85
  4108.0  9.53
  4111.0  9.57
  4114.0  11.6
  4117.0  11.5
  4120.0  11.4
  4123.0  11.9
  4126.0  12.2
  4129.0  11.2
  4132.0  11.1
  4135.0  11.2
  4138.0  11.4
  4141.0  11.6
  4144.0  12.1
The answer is 1.2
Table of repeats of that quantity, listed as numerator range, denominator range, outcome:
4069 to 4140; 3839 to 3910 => 1.18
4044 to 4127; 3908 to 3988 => 1.18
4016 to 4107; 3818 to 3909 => 1.31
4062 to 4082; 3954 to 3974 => 1.37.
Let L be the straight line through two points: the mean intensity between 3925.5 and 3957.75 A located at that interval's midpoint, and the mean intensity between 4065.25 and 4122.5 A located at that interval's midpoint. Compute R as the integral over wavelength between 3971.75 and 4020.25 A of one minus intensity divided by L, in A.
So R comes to -4.5 A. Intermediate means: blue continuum 10.4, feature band 11.6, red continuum 11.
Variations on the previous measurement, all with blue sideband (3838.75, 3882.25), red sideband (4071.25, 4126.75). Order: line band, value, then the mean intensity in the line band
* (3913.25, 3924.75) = -1.6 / 12.4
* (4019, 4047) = -4.6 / 12.7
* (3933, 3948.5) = 1.0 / 10.2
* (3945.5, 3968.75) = 1.4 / 10.2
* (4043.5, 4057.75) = -3.0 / 13.1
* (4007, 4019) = -1.9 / 12.6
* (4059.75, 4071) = -1.7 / 12.5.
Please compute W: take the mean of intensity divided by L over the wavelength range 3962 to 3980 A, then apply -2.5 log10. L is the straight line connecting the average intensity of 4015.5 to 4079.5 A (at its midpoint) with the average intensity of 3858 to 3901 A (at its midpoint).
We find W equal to 0.31 mag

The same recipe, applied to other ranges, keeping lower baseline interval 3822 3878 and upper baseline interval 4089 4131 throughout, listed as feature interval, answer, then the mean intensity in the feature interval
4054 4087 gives -0.14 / 12.1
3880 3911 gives 0.06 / 9.8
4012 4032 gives -0.18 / 12.4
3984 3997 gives -0.17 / 12.3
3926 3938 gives 0.18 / 8.84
